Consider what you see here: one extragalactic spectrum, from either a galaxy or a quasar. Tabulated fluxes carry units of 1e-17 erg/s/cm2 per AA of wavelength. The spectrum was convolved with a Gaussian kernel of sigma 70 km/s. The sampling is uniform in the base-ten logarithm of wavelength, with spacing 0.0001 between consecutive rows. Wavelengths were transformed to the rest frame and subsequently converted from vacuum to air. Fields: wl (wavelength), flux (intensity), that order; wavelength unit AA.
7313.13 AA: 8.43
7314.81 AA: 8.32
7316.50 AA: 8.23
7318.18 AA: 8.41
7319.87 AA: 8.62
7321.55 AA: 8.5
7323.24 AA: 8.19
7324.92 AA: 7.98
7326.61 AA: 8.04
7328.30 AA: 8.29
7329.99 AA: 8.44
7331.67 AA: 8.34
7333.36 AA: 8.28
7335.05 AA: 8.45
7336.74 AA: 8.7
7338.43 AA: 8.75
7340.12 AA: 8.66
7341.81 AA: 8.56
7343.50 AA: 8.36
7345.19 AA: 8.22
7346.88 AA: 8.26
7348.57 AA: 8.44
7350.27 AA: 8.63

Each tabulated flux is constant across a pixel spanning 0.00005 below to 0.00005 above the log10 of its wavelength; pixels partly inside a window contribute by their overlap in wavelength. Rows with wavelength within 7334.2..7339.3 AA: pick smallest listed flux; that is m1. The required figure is 8.45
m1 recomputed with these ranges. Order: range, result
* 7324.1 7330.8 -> 7.98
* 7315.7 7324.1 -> 8.19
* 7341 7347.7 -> 8.22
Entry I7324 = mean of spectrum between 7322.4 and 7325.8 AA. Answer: 8.09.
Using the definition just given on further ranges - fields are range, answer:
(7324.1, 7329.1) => 8.09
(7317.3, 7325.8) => 8.34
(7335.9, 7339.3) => 8.72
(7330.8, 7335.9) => 8.36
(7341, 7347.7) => 8.35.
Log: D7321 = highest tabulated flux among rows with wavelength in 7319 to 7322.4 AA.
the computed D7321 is 8.62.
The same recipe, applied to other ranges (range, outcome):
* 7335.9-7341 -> 8.75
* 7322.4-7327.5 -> 8.19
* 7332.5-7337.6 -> 8.7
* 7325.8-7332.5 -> 8.44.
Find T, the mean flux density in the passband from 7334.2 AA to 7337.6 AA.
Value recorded 8.57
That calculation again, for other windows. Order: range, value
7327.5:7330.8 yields 8.36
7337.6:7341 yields 8.7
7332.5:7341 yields 8.56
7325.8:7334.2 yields 8.28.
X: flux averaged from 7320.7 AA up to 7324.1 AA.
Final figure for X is 8.36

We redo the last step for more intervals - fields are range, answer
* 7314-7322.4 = 8.41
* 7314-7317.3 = 8.26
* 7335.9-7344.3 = 8.61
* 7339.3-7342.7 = 8.61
